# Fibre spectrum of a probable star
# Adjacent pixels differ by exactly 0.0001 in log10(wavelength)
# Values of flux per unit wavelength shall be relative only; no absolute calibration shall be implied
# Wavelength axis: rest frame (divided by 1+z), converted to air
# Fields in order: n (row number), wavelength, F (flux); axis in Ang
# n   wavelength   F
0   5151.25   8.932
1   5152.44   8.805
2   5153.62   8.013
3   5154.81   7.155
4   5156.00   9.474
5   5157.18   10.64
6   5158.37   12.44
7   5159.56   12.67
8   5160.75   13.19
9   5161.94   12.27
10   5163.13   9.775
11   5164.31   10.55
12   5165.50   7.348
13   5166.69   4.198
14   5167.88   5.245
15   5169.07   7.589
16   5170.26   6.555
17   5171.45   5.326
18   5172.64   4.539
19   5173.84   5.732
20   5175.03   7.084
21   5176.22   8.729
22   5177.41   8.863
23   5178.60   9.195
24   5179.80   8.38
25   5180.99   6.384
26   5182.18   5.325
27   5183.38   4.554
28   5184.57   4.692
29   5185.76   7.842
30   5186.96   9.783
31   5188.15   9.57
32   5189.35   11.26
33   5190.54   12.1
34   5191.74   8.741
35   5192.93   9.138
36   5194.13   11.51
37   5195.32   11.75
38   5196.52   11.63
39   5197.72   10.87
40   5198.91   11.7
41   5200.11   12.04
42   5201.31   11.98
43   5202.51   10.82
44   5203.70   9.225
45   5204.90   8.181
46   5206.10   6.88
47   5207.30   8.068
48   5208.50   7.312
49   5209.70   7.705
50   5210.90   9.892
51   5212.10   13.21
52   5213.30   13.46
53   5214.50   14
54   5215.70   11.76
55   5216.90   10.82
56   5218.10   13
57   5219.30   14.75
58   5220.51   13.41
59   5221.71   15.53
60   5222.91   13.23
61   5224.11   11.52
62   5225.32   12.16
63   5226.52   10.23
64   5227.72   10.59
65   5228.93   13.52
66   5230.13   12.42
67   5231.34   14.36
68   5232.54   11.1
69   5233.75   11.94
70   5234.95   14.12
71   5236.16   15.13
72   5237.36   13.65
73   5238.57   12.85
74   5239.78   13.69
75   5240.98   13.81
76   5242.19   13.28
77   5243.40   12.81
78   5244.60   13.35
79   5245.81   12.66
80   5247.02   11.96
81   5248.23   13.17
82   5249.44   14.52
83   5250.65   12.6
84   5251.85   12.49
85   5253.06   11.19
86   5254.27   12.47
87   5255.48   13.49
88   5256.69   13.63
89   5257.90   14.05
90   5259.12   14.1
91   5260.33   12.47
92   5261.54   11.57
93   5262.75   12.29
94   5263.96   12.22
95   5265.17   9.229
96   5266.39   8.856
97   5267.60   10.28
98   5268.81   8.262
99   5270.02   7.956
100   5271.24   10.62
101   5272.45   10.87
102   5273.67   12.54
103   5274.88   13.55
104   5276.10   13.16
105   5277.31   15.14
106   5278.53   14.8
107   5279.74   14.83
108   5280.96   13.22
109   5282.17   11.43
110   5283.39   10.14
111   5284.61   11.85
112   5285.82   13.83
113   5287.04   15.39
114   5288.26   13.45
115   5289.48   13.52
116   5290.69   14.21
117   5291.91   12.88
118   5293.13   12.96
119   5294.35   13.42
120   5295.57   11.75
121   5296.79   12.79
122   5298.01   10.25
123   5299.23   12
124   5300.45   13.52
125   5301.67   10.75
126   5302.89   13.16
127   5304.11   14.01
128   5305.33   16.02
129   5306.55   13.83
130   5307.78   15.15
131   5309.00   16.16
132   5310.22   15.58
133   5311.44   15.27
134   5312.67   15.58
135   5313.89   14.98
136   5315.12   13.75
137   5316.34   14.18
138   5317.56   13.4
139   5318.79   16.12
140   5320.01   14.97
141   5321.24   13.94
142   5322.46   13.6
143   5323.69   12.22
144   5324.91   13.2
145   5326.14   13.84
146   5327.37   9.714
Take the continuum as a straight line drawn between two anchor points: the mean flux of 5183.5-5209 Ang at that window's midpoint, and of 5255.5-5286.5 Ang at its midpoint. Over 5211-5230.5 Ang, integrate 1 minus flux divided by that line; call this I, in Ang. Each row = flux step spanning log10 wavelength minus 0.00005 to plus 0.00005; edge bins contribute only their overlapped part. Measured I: -4.1 Ang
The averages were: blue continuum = 9.68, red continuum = 12.1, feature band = 12.7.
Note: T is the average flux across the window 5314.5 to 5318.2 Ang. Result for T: 13.8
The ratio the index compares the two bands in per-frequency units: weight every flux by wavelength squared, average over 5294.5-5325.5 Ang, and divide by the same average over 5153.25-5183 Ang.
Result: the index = 1.8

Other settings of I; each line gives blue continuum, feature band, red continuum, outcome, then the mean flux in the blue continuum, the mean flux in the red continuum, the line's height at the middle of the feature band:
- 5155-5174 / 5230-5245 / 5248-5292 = -2.7 Ang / 8.63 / 12.4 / 11.3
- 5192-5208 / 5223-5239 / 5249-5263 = -1.2 Ang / 10.2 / 12.9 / 11.7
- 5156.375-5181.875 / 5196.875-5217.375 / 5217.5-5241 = 1.5 Ang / 8.39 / 13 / 11.3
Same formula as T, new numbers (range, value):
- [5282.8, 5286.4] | 11.9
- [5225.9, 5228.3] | 10.5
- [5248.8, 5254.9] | 12.7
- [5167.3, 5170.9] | 6.46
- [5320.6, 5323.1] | 13.7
